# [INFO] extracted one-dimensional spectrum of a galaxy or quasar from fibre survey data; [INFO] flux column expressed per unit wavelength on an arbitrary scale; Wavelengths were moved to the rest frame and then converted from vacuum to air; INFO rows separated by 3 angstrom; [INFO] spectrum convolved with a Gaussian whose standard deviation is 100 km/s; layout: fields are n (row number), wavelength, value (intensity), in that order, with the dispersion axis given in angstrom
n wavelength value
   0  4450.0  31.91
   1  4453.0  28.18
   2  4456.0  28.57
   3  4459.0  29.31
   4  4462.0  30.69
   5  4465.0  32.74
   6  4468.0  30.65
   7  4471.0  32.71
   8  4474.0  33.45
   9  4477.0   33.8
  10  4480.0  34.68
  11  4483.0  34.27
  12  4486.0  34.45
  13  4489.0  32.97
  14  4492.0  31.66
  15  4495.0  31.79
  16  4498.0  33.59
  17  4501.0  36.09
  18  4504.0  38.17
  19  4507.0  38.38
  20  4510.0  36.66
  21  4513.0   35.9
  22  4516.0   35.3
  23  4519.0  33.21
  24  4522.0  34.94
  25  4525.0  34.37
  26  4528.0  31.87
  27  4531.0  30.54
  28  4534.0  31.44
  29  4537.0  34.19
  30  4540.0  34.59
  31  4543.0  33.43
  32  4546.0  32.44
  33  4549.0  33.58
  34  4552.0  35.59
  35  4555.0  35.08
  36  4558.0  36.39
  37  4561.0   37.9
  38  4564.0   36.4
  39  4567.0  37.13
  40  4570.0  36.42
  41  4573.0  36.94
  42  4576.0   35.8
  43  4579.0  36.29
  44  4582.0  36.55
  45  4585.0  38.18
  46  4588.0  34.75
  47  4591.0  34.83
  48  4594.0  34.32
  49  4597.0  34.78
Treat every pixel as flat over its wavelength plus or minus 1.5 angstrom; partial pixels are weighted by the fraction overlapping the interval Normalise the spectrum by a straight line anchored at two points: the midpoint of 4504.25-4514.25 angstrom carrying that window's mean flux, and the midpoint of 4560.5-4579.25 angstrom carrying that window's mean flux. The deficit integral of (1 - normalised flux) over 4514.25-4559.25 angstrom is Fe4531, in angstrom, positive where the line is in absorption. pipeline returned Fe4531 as 3.8 angstrom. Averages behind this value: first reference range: 37.2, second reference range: 36.7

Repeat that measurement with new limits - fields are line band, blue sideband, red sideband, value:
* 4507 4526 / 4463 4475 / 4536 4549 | -1.3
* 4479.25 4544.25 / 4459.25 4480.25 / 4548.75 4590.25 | -0.4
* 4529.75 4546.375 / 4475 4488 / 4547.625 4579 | 1.3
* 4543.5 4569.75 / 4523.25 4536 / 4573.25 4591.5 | -1.0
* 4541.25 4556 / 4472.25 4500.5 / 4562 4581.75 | 0.7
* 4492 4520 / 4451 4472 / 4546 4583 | -2.1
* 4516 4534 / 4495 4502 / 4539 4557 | 0.6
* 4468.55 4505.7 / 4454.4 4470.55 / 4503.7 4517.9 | -0.3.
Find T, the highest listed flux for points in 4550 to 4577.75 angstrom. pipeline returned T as 37.9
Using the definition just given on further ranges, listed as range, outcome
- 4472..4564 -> 38.38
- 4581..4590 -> 38.18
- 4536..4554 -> 35.59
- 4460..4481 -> 34.68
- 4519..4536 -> 34.94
